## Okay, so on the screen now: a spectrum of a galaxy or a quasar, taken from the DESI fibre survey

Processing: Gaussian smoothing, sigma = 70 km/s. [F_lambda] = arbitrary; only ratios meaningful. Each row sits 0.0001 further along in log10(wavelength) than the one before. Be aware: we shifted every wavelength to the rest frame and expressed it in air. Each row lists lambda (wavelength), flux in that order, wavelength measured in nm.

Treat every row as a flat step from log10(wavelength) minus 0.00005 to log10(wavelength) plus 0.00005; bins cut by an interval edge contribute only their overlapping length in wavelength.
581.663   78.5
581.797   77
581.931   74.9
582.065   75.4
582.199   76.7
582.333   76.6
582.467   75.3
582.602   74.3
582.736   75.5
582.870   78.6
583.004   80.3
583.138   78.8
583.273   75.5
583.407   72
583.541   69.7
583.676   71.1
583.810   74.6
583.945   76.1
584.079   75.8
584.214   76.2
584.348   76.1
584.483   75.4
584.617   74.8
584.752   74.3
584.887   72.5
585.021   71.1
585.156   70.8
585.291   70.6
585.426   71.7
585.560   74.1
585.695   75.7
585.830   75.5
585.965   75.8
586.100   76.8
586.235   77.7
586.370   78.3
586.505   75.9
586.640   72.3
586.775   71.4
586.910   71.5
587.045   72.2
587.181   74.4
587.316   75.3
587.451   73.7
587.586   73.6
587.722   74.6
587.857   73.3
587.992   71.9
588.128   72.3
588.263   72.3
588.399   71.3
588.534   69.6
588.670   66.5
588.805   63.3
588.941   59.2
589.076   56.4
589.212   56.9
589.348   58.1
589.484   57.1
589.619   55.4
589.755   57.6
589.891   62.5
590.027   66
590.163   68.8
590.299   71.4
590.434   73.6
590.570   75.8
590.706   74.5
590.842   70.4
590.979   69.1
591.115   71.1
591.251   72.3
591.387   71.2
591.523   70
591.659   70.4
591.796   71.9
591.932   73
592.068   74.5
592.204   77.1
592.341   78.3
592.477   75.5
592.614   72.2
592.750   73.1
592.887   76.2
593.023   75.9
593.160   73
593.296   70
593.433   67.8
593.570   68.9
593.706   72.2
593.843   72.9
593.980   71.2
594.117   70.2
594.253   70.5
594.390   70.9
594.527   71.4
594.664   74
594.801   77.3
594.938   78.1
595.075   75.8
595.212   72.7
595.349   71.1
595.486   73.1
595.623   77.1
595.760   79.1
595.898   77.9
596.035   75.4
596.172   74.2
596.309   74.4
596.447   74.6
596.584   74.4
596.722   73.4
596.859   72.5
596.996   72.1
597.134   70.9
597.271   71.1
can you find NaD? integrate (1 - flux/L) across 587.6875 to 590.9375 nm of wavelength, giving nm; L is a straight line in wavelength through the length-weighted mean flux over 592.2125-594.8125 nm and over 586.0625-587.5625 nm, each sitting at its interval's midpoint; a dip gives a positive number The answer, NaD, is 0.32 nm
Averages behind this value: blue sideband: 74.4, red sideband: 72.7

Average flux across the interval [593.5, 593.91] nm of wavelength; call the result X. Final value 71.3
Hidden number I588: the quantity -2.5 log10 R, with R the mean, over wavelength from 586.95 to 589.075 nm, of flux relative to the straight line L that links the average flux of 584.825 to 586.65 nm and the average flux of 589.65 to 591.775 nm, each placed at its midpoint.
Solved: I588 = 0.025 mag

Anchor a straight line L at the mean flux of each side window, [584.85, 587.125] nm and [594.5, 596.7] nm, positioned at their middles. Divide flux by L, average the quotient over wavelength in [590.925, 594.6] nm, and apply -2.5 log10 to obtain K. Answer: 0.04 mag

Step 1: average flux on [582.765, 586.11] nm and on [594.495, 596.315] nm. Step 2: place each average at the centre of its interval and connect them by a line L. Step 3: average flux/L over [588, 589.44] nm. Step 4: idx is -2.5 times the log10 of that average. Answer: 0.16 mag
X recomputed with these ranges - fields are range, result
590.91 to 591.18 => 69.9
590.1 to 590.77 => 72.9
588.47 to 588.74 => 68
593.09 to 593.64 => 70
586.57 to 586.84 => 71.9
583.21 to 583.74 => 72.1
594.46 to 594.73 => 72.7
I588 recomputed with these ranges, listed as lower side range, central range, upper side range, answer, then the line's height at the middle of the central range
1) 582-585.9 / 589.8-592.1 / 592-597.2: 0.05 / 74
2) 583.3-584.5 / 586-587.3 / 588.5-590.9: -0.08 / 69.6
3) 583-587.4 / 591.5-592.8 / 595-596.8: 0.01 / 74.7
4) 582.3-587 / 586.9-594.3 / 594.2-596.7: 0.07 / 74.6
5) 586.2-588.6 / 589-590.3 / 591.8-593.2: 0.22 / 74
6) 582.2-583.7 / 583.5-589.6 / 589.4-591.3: 0.00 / 71.5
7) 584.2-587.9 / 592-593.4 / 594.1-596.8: 0.00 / 74.3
